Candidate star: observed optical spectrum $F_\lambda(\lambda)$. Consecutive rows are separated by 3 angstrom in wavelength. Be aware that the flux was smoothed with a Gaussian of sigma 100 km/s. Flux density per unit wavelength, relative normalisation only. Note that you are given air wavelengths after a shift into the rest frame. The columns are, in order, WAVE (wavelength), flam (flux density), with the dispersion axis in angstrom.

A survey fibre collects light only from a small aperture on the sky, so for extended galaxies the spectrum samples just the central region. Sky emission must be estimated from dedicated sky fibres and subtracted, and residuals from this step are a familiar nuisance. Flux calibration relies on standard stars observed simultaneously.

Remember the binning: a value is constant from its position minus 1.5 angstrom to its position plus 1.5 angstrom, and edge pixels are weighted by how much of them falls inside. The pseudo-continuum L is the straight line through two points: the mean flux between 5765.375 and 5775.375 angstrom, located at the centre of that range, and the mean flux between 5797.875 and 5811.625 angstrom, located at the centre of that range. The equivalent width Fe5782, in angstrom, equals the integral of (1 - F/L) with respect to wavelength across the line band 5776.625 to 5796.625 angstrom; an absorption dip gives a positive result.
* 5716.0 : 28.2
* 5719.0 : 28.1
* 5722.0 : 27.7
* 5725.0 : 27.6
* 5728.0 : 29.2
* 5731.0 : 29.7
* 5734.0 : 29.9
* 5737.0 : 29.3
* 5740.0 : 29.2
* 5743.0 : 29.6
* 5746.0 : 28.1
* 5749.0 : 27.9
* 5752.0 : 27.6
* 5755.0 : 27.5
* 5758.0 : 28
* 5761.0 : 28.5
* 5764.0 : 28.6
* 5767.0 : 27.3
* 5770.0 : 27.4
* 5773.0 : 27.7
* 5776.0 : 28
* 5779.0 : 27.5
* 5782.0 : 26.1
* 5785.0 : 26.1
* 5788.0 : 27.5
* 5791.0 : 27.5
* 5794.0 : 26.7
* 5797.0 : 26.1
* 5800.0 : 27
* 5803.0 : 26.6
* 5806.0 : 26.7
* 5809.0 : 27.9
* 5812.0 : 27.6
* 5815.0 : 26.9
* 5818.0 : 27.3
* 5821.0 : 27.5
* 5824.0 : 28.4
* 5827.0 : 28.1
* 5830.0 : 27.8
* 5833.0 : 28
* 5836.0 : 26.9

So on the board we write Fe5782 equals 0.3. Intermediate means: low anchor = 27.5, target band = 26.9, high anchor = 27.1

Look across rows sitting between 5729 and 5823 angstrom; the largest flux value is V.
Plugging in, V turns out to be 29.9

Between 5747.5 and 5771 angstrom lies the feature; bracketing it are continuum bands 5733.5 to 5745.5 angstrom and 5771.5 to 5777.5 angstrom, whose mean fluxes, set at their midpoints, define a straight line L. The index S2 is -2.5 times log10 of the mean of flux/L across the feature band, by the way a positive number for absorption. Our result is 0.025 mag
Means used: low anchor 29.3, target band 27.9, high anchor 27.8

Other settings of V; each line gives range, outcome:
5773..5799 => 28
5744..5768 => 28.6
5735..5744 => 29.6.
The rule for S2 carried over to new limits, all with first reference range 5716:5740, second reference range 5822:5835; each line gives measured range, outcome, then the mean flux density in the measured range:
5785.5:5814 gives 0.05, 27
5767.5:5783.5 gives 0.04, 27.3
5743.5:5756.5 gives 0.03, 27.9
